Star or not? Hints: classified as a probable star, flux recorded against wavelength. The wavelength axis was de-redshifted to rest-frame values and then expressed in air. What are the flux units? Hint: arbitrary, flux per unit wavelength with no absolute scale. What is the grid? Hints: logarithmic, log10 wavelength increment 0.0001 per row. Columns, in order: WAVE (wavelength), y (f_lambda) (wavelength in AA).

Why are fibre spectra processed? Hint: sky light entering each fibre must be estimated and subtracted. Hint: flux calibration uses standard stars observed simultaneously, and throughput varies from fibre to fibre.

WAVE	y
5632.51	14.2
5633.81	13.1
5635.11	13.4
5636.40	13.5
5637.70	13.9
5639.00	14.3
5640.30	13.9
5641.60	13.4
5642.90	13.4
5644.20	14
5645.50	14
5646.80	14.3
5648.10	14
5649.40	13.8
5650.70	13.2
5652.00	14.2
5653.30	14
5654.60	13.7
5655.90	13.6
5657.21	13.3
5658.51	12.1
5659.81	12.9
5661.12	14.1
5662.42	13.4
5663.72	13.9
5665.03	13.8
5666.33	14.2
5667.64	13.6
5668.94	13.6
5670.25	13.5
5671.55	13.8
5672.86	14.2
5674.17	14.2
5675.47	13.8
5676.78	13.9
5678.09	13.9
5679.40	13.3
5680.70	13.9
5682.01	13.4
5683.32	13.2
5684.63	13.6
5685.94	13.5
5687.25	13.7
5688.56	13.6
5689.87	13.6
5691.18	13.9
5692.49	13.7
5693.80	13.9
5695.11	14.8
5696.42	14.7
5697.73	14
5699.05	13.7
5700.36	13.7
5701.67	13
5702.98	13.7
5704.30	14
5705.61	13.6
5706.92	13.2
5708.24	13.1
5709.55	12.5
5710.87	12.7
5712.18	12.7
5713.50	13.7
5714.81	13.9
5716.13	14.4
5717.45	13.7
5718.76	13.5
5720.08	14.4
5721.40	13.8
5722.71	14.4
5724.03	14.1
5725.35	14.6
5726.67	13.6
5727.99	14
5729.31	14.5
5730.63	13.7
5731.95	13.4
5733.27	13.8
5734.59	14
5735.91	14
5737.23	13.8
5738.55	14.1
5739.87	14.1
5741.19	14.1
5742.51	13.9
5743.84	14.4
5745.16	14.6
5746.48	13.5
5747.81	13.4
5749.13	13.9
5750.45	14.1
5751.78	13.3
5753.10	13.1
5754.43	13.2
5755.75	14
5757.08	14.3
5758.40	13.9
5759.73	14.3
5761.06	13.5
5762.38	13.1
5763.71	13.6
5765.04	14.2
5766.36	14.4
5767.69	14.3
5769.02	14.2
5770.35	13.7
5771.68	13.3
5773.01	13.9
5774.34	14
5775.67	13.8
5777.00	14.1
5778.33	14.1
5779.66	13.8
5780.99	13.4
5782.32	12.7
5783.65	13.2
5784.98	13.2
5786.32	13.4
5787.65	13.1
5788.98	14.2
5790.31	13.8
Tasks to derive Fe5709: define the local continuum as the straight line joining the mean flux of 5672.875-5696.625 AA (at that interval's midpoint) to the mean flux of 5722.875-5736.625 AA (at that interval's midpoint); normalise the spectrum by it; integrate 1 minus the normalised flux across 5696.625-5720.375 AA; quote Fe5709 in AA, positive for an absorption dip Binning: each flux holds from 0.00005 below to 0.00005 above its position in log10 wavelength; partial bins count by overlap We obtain 0.61 AA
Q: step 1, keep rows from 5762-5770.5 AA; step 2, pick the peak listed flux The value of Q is 14.4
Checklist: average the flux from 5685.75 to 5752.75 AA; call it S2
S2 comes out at 13.8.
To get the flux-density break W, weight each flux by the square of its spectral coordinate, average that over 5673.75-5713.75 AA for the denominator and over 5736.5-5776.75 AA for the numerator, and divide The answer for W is 1.0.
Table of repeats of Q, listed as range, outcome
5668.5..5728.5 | 14.8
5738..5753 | 14.6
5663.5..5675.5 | 14.2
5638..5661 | 14.3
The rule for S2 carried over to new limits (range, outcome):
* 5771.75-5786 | 13.6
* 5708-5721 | 13.5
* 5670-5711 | 13.7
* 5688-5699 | 14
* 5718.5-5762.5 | 13.9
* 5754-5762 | 13.9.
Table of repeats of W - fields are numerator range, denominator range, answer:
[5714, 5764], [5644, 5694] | 1.04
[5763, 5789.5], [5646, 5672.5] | 1.05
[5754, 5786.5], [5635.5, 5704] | 1.04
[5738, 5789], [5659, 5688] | 1.04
